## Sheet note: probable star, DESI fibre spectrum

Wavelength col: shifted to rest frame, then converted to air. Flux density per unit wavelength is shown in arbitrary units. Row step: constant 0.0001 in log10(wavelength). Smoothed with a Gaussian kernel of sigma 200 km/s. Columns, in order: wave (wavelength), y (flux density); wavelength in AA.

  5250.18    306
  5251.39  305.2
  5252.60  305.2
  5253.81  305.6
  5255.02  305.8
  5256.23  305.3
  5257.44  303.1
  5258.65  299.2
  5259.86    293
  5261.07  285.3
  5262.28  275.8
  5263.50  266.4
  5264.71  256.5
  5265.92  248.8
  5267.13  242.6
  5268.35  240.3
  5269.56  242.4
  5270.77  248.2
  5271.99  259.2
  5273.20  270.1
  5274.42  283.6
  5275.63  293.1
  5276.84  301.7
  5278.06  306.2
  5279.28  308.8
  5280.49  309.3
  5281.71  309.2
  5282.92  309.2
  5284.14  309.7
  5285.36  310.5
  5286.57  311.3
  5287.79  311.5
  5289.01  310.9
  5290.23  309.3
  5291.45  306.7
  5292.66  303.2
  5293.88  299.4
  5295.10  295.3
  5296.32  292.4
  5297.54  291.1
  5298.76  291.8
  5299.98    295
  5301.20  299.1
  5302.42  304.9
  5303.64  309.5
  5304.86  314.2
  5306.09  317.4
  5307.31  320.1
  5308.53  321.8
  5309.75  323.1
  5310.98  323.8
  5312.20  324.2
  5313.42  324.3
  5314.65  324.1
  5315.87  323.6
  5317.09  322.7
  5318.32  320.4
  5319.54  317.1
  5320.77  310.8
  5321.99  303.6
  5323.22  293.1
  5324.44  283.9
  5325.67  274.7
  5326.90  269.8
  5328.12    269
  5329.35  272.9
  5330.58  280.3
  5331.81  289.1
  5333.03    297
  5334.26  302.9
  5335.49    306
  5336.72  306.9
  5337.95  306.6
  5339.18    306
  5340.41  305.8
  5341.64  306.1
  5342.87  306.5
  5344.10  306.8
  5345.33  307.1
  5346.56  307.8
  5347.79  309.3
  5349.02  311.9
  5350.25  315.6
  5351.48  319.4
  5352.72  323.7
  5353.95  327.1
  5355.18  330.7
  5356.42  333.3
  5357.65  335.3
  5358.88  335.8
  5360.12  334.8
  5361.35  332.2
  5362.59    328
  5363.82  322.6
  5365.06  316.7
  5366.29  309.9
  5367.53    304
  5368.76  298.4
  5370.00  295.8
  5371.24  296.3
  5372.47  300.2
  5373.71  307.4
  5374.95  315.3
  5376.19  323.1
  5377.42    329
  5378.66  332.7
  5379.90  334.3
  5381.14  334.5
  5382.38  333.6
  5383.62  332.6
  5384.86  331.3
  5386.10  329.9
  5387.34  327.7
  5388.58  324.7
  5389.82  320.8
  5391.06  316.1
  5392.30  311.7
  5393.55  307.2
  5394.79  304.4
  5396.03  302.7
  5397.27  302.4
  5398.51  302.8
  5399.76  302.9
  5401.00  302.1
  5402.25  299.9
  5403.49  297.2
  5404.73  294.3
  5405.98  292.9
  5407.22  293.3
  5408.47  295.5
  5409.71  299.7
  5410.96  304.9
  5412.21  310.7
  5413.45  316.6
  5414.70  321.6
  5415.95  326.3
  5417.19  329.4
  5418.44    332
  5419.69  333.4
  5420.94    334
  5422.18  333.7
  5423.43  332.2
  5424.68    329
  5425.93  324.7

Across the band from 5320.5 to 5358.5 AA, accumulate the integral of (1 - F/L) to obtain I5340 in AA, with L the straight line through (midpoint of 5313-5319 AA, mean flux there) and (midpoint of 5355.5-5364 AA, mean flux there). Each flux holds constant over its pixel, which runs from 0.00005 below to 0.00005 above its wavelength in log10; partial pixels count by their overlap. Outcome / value 2.8 AA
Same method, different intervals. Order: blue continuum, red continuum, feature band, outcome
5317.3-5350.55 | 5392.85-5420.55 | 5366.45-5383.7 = -0.67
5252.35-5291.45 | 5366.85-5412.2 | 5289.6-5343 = -1.18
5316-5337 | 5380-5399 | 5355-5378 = -0.55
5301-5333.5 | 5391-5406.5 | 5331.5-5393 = -2.72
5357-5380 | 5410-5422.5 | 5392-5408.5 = 1.08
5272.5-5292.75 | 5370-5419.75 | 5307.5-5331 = 0.16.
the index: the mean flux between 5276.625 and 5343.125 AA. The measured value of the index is 305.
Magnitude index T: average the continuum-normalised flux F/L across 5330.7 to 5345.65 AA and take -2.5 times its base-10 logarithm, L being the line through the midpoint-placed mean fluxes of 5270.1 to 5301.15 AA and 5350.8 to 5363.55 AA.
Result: 0.06 mag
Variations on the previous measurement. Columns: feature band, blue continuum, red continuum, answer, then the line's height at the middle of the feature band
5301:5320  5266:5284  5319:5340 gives -0.106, 289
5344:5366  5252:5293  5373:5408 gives -0.053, 307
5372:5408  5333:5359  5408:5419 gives 0.003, 315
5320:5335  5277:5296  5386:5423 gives 0.077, 309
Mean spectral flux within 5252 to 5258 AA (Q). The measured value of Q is 305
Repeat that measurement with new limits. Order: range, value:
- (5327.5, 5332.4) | 278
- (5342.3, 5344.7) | 307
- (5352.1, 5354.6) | 326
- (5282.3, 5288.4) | 311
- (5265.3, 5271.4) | 244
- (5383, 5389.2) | 329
